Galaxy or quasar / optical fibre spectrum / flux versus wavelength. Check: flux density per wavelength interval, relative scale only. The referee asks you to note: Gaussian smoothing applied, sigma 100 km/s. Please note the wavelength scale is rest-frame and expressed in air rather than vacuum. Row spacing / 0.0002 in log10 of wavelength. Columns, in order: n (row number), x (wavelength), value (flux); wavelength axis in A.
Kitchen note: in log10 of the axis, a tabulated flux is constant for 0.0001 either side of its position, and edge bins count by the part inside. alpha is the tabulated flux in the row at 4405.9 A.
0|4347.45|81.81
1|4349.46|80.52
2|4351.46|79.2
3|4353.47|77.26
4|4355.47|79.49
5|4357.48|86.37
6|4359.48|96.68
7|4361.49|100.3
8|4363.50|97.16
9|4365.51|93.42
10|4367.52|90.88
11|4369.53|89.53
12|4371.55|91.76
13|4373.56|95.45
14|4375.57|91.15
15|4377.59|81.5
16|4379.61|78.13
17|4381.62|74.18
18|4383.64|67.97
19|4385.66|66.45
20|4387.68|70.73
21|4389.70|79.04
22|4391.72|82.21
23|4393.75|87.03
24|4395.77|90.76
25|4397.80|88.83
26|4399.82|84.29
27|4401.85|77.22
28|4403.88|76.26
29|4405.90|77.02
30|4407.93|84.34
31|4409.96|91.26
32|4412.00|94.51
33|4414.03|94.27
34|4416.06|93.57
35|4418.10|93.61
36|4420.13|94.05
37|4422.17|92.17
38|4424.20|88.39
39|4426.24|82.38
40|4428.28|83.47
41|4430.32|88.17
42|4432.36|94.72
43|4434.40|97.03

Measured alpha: 77.02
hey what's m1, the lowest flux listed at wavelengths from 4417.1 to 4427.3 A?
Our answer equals 82.38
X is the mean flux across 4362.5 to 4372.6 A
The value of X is 92.6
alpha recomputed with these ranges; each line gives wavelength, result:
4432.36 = 94.72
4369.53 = 89.53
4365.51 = 93.42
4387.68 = 70.73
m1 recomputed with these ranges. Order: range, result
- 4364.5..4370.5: 89.53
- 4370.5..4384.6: 67.97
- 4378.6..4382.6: 74.18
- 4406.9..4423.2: 84.34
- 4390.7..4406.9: 76.26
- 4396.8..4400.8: 84.29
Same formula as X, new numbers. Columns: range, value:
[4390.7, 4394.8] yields 84.6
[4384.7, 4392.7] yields 74.7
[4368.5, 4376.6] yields 91.9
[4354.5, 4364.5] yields 92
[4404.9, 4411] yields 84.1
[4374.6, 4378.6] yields 86.1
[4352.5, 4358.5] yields 81.2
